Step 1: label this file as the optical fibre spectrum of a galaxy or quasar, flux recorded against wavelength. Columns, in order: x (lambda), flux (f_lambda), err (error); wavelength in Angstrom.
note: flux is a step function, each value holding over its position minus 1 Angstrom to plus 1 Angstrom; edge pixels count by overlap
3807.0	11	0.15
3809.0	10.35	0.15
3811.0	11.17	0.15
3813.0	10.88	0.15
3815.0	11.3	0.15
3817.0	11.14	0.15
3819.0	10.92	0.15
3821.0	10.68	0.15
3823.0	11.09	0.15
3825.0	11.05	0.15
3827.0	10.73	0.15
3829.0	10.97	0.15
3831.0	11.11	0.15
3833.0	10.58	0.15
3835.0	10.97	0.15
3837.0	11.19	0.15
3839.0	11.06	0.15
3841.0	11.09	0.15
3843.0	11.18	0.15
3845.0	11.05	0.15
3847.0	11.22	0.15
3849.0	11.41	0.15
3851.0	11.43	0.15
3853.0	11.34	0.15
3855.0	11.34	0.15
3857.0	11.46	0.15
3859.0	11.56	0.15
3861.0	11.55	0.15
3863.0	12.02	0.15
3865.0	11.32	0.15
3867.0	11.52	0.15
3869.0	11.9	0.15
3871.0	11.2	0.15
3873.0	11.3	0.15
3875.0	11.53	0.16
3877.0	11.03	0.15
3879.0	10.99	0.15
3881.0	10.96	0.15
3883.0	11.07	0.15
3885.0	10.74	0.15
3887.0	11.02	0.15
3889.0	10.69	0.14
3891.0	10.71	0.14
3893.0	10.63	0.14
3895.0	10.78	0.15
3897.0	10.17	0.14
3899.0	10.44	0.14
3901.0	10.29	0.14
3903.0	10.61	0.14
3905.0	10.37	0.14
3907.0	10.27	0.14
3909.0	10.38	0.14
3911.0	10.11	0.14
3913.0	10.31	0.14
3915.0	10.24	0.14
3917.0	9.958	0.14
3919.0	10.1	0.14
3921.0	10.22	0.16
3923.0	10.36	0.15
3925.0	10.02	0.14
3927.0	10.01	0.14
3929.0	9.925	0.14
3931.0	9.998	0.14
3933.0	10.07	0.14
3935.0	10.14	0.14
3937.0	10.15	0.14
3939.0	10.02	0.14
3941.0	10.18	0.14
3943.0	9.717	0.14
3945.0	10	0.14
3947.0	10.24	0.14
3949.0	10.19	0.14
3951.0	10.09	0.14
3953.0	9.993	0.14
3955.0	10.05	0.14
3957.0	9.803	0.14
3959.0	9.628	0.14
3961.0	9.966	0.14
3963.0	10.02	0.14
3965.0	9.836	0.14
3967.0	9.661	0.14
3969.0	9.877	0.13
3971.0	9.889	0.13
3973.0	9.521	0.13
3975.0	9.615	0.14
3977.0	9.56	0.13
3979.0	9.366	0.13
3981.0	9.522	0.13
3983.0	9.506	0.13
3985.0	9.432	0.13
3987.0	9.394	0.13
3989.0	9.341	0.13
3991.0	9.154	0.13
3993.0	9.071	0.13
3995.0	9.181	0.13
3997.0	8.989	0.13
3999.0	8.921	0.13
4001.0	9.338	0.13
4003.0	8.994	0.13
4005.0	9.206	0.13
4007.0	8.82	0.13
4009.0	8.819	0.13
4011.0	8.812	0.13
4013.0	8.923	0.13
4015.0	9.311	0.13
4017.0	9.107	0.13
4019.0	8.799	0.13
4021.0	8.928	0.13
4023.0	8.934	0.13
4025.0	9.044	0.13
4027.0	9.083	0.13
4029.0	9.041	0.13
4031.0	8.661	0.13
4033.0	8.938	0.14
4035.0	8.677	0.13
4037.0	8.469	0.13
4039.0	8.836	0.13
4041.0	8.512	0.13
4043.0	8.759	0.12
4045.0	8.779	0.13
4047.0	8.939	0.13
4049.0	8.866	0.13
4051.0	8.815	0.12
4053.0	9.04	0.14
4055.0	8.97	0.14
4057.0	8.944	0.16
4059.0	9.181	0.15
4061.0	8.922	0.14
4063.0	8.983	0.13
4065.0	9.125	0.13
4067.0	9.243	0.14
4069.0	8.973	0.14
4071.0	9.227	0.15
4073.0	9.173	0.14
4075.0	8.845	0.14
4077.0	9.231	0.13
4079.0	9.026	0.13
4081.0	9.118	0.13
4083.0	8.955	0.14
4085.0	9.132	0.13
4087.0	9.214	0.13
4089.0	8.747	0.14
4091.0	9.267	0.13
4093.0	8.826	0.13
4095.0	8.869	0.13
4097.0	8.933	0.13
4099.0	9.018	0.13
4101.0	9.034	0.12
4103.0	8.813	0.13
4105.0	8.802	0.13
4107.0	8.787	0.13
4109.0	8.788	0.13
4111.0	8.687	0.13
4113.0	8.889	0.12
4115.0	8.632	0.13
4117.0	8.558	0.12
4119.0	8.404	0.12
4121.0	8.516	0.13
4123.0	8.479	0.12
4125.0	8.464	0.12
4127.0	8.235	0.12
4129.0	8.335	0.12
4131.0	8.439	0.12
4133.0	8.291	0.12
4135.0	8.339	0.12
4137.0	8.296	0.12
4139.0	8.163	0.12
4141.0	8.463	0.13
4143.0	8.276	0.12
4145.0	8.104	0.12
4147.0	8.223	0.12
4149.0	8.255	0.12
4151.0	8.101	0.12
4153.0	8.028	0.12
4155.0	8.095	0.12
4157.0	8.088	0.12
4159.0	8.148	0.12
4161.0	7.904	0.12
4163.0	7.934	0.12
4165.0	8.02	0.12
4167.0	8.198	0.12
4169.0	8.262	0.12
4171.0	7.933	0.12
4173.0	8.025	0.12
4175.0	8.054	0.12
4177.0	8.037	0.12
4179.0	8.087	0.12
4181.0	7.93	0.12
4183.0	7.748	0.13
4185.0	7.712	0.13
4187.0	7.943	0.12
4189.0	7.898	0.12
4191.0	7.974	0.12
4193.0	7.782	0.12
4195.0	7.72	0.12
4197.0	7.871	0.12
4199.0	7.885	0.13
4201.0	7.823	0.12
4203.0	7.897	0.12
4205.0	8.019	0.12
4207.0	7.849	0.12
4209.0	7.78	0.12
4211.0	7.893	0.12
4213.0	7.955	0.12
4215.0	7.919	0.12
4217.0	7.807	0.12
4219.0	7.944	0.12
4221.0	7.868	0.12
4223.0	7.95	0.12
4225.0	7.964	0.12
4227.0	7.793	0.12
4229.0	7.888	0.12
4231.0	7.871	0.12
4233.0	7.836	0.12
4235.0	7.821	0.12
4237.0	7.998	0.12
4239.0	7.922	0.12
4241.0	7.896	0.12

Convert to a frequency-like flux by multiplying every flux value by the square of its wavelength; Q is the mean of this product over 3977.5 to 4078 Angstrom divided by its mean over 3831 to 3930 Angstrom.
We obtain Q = 0.90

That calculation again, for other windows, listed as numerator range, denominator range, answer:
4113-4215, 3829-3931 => 0.86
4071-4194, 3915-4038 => 0.96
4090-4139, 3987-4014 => 1.01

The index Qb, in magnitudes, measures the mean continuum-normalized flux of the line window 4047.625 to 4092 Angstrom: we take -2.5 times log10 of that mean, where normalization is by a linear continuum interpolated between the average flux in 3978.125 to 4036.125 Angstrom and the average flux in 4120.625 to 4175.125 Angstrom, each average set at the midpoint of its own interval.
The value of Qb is -0.04 mag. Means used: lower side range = 9.08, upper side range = 8.2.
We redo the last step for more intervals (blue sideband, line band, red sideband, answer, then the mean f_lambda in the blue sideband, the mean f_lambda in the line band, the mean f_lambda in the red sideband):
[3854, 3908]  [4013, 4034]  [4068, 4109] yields 0.08 mag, 11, 8.98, 8.99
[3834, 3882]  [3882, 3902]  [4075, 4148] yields 0.03 mag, 11.3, 10.7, 8.68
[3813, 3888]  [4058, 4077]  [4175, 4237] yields 0.01 mag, 11.2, 9.08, 7.89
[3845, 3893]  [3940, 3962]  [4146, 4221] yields 0.04 mag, 11.3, 9.99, 7.96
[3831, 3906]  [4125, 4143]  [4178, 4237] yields 0.03 mag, 11.1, 8.33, 7.88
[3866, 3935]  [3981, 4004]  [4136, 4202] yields 0.06 mag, 10.6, 9.22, 8.03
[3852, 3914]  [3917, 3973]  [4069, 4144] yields 0.04 mag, 11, 10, 8.74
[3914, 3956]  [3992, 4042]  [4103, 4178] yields 0.05 mag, 10.1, 8.94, 8.31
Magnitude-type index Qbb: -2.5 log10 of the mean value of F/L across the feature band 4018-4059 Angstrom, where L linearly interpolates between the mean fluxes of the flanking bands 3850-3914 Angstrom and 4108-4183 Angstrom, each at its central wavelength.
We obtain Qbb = 0.06 mag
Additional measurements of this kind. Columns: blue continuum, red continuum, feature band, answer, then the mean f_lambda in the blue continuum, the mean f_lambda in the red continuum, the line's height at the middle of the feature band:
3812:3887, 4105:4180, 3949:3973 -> 0.021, 11.2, 8.29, 10.1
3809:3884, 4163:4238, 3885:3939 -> 0.028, 11.2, 7.92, 10.6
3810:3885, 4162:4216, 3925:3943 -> 0.035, 11.2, 7.93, 10.4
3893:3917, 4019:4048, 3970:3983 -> -0.008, 10.4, 8.83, 9.51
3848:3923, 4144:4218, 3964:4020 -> 0.063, 10.9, 7.97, 9.83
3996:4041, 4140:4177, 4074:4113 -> -0.057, 8.93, 8.12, 8.49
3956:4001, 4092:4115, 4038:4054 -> 0.040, 9.51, 8.85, 9.15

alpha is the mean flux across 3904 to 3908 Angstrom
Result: 10.3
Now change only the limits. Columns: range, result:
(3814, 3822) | 11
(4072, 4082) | 9.08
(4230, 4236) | 7.84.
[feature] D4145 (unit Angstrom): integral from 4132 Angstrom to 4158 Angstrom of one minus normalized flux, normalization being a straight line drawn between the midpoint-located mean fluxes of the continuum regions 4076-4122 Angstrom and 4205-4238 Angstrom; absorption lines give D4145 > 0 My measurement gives 0.9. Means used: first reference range 8.88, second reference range 7.89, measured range 8.21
